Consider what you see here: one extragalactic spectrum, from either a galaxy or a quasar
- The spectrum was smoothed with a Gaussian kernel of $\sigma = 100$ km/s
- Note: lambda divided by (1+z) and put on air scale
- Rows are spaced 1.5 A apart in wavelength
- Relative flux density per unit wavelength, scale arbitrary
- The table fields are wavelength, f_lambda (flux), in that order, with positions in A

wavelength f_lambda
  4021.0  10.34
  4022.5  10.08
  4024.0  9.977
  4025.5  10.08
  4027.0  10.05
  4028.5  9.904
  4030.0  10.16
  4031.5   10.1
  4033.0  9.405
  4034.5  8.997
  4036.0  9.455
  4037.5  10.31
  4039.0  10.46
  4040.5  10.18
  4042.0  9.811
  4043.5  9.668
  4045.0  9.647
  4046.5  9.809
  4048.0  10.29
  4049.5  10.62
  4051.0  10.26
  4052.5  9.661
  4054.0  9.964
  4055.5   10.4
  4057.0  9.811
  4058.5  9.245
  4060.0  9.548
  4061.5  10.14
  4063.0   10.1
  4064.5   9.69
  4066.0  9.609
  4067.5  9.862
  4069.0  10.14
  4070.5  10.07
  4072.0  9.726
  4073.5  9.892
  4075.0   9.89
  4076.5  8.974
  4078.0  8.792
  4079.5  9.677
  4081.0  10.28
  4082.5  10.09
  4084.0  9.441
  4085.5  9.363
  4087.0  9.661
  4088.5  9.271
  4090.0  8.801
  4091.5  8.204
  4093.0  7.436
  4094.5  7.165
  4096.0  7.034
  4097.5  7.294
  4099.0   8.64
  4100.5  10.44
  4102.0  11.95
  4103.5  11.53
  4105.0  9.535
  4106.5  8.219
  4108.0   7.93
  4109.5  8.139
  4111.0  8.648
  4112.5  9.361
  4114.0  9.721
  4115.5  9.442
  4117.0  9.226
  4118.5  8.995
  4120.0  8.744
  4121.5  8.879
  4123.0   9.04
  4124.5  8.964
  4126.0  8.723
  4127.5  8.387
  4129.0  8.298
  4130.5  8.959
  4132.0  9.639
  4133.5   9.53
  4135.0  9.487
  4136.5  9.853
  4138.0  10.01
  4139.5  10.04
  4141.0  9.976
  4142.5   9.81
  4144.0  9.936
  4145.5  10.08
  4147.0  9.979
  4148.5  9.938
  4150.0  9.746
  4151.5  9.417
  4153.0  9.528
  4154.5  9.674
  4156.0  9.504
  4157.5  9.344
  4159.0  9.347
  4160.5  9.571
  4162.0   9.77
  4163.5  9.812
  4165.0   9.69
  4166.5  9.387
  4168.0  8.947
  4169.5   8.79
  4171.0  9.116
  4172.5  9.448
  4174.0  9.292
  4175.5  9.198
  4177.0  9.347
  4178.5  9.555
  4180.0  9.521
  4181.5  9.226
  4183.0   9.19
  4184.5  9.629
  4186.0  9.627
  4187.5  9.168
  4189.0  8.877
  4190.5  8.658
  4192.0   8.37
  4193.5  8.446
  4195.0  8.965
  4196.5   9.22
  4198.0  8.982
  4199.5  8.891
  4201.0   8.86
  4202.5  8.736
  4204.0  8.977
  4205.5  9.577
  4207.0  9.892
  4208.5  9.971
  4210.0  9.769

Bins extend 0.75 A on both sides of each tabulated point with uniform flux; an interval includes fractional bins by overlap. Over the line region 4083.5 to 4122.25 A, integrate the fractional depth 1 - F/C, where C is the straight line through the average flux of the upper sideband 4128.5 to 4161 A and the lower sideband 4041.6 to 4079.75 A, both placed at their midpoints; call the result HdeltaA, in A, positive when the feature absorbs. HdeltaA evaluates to 3.0 A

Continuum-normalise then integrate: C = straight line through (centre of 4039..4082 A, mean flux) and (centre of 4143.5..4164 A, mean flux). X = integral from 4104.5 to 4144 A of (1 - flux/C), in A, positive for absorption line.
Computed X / 2.4 A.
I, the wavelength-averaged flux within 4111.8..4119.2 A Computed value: 9.35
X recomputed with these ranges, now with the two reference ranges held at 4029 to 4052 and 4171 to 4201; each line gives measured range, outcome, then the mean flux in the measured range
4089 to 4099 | 1.9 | 7.77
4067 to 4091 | 0.3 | 9.6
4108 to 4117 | 0.5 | 8.98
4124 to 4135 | 0.6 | 8.97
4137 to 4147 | -0.6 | 9.97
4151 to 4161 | -0.2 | 9.48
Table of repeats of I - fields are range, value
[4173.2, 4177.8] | 9.28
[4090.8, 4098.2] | 7.42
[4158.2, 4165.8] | 9.63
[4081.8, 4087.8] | 9.63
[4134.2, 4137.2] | 9.66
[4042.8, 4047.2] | 9.71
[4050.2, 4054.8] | 9.97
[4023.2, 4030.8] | 10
